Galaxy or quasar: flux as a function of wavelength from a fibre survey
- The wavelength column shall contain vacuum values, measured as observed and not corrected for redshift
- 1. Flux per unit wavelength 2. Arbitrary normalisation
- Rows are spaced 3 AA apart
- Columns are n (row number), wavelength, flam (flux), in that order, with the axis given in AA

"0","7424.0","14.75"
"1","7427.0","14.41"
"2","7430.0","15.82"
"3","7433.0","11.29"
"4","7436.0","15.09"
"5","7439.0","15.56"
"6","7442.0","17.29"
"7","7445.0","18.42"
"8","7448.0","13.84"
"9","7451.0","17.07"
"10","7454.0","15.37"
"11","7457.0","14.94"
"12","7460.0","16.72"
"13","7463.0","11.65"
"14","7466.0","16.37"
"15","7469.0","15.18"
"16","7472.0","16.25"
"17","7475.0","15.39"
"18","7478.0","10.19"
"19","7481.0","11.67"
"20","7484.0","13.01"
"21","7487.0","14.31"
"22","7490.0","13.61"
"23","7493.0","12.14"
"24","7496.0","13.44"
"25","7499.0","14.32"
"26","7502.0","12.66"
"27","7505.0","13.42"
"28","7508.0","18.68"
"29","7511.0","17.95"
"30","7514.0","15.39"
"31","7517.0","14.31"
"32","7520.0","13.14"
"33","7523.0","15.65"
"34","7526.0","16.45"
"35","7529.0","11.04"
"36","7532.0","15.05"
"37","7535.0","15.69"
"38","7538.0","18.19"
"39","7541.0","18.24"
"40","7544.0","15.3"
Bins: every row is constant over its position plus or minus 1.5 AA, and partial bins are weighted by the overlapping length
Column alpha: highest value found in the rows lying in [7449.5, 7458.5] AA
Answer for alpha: 17.07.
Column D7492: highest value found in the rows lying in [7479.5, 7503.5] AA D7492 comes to 14.32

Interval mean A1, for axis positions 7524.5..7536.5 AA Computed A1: 14.6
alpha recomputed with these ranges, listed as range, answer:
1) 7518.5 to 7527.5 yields 16.45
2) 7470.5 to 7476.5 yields 16.25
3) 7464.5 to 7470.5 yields 16.37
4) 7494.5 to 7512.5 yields 18.68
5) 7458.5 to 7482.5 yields 16.72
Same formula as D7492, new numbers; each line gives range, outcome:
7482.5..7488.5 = 14.31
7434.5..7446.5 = 18.42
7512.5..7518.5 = 15.39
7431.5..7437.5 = 15.09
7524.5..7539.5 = 18.19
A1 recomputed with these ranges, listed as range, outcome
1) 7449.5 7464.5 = 15.2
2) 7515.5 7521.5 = 13.7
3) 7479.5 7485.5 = 12.3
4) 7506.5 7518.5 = 16.6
